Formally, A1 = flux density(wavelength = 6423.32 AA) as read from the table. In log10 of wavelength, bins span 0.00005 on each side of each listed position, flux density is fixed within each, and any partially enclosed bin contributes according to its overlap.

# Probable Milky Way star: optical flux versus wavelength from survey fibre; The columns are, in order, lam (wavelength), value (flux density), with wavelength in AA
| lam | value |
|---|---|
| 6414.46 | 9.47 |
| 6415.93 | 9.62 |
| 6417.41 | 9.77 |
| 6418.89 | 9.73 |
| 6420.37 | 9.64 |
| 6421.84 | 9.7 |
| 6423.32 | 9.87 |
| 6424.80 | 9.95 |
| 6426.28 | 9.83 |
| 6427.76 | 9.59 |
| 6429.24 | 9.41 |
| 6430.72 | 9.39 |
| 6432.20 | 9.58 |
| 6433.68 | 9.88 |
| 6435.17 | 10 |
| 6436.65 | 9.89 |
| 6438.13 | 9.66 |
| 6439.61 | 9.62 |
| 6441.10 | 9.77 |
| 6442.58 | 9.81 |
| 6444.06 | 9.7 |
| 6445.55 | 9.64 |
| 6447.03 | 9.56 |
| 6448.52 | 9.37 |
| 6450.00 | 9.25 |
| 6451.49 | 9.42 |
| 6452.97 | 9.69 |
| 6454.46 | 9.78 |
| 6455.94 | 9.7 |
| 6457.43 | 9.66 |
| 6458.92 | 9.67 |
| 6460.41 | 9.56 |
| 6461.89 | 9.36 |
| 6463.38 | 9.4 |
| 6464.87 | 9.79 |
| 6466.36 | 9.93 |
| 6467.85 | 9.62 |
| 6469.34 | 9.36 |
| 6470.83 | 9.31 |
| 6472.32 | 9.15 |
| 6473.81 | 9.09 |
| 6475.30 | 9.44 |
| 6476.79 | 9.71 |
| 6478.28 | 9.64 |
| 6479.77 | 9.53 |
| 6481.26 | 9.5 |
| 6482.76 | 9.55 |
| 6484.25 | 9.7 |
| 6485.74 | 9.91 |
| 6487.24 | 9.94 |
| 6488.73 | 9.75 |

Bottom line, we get 9.87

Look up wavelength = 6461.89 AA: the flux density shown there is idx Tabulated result 9.36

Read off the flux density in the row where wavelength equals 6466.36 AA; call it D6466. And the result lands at 9.93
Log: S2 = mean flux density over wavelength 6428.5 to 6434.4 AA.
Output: 9.57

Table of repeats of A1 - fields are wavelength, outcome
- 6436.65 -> 9.89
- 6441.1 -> 9.77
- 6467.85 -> 9.62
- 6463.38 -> 9.4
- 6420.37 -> 9.64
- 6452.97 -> 9.69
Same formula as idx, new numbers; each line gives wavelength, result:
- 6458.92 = 9.67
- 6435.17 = 10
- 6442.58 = 9.81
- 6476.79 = 9.71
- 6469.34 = 9.36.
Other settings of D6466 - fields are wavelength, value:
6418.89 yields 9.73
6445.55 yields 9.64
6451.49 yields 9.42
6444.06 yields 9.7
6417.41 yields 9.77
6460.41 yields 9.56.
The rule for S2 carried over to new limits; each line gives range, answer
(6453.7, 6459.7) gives 9.69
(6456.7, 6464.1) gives 9.53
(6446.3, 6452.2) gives 9.39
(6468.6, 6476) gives 9.27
